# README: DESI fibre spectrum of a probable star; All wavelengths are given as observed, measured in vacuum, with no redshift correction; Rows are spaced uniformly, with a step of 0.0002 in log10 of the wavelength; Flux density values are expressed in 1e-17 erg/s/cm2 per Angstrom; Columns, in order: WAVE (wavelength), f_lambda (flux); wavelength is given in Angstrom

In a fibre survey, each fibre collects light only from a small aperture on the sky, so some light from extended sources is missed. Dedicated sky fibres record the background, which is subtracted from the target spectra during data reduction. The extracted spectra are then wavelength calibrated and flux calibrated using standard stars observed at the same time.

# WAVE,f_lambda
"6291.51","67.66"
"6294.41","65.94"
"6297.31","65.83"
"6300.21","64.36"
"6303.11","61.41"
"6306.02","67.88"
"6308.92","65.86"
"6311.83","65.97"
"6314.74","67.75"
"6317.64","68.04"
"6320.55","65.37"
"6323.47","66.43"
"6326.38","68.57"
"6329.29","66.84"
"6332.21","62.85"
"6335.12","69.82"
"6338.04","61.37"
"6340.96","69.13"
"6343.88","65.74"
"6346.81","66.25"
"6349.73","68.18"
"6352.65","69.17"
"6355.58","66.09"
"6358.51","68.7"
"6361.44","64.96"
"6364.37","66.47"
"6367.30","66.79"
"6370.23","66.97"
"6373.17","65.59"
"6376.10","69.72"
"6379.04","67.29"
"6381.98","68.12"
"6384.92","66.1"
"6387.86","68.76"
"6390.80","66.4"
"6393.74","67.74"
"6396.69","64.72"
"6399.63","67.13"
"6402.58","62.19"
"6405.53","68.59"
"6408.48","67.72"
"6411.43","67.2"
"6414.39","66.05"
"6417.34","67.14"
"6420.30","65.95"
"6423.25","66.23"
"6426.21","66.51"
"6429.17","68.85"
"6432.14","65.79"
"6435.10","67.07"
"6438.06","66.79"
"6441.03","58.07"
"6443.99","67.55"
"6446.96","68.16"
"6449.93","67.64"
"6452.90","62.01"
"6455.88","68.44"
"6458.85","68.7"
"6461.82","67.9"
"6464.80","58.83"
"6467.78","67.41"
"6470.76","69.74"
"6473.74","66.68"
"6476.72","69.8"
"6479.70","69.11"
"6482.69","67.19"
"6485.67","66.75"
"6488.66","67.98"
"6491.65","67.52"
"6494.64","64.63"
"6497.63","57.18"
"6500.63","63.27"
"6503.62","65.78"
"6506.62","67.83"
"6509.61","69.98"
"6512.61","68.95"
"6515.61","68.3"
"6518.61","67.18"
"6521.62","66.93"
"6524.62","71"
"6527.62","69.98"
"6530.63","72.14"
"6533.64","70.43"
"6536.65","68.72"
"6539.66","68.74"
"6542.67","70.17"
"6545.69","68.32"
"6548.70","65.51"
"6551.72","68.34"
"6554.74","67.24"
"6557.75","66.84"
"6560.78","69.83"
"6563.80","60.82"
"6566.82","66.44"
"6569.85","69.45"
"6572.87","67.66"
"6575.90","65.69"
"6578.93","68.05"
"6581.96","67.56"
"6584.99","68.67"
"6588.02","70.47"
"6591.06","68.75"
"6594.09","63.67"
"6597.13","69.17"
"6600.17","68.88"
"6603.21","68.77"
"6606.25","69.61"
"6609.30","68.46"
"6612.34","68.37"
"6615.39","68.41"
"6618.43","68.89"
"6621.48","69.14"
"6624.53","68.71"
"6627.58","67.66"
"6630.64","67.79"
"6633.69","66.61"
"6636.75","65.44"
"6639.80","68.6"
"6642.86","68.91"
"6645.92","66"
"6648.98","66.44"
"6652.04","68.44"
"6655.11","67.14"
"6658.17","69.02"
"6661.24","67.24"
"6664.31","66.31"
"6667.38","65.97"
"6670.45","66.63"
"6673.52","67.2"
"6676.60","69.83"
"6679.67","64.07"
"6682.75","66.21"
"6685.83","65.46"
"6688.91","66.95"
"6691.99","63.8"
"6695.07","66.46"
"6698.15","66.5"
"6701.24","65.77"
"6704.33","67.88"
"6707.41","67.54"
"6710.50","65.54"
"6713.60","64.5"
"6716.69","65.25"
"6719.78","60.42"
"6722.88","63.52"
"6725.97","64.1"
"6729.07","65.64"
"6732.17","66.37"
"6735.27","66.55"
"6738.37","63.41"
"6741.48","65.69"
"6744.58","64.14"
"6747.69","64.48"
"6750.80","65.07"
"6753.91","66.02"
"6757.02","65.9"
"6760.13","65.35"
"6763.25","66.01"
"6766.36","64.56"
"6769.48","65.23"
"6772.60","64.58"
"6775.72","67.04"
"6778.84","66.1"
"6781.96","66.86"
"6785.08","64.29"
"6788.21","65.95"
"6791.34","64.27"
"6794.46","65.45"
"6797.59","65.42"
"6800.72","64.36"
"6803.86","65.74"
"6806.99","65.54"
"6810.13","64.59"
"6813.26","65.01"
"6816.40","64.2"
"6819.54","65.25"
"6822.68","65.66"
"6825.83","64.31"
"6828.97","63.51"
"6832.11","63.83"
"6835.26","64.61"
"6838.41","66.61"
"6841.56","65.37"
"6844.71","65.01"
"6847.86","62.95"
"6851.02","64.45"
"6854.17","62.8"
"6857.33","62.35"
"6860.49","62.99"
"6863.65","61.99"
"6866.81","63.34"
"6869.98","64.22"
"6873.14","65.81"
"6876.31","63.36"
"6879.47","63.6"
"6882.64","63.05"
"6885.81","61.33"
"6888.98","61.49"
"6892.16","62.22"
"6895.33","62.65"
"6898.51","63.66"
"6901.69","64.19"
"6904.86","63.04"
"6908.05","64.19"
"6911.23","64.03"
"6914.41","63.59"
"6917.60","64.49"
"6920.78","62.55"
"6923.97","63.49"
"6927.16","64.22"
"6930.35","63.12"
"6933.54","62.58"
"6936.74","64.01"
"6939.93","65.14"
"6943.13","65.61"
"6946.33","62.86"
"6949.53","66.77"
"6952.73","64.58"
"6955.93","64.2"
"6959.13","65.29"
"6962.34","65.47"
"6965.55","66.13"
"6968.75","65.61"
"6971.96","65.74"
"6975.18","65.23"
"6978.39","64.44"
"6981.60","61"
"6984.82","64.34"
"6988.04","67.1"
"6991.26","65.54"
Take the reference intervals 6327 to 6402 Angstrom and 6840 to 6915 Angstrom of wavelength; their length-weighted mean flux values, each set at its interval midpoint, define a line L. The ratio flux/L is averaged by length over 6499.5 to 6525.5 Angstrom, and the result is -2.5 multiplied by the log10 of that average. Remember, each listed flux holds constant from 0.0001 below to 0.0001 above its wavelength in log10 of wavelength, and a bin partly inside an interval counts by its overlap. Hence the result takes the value -0.03 mag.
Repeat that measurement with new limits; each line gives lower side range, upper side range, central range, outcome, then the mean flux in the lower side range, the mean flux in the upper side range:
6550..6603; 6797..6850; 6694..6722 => 0.01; 67.5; 64.8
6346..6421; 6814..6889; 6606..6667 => -0.04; 66.9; 63.9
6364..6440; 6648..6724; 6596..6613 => -0.04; 66.8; 66.2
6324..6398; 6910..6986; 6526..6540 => -0.06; 66.9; 64.4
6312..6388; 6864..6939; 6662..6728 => -0.02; 66.9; 63.4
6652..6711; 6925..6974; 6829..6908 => 0.03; 66.7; 64.7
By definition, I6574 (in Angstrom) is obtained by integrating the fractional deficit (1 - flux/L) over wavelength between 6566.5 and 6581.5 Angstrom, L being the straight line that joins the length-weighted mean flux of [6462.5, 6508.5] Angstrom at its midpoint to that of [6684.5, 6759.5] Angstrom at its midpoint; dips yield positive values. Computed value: -0.4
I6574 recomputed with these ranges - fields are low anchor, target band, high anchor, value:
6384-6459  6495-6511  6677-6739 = 0.3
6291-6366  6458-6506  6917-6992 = -0.2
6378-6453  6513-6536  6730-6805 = -1.1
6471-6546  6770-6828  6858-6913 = -0.9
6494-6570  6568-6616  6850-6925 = -1.1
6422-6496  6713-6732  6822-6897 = 0.2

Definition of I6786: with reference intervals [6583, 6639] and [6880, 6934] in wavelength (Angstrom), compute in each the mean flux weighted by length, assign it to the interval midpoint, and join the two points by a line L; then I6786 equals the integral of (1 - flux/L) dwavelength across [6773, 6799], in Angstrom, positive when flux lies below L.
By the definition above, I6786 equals -0.2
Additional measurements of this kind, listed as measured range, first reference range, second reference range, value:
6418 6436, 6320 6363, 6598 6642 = 0.1 Angstrom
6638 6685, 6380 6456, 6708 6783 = -1.2 Angstrom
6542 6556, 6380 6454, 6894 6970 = -0.4 Angstrom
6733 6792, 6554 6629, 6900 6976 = 0.7 Angstrom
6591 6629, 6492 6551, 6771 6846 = -0.8 Angstrom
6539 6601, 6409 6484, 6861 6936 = -1.8 Angstrom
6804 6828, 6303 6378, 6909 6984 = 0.0 Angstrom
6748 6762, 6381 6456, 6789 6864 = -0.1 Angstrom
